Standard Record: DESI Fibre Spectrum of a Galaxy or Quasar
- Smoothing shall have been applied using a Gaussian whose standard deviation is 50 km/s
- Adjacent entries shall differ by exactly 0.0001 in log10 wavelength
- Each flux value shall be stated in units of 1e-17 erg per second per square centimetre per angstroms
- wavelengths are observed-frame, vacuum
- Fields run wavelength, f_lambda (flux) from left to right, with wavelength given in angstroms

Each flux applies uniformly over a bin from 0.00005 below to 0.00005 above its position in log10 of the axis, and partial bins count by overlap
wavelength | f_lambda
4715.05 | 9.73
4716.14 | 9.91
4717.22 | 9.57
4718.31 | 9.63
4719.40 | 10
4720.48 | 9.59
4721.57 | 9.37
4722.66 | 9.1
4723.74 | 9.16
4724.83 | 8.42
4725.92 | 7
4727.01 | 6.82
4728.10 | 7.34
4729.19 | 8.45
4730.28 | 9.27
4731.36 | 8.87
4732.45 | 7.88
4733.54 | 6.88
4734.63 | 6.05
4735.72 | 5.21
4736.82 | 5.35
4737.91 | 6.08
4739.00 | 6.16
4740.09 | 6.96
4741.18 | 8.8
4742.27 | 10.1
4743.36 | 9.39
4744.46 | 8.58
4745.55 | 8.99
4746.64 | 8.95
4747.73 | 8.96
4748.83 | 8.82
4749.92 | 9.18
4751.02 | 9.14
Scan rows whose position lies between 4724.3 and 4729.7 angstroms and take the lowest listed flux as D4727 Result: 6.82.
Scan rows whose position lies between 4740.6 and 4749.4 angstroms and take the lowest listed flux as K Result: 8.58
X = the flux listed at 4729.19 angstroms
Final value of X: 8.45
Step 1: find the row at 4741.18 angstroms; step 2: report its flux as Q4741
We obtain 8.8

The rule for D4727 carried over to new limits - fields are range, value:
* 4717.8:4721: 9.59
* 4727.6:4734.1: 6.88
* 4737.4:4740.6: 6.08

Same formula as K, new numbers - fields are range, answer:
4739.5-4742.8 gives 6.96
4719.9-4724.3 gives 9.1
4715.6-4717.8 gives 9.57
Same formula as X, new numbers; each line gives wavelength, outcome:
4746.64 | 8.95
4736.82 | 5.35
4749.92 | 9.18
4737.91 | 6.08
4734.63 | 6.05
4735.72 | 5.21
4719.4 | 10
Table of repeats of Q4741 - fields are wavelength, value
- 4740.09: 6.96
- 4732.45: 7.88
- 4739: 6.16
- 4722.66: 9.1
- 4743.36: 9.39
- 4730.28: 9.27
